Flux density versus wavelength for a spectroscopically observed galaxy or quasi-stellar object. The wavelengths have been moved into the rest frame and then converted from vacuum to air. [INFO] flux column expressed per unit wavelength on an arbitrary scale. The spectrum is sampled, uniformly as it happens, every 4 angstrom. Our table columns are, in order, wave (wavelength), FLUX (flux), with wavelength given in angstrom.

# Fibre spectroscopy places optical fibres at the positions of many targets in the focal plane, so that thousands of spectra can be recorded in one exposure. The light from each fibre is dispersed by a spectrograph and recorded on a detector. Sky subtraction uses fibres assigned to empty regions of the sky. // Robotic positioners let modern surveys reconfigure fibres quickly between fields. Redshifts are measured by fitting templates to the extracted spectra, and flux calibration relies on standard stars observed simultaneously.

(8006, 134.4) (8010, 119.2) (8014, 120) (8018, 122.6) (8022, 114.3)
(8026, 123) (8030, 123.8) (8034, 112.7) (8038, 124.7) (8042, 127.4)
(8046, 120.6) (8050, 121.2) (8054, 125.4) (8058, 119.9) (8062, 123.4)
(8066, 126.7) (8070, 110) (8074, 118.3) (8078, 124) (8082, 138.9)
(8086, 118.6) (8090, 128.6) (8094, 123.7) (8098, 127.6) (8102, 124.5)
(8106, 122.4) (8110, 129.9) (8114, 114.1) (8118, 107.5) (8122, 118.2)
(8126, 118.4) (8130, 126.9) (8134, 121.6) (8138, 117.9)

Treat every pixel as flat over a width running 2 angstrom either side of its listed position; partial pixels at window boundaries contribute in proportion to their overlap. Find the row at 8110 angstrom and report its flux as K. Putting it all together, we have 129.9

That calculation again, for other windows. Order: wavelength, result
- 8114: 114.1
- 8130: 126.9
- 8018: 122.6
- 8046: 120.6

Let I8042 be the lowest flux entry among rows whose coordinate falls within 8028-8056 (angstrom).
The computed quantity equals 112.7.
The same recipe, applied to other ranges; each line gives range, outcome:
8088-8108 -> 122.4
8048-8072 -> 110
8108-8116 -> 114.1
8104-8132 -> 107.5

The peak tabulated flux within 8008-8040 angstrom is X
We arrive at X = 124.7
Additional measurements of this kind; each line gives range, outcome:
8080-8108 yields 138.9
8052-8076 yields 126.7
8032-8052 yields 127.4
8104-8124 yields 129.9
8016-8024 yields 122.6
